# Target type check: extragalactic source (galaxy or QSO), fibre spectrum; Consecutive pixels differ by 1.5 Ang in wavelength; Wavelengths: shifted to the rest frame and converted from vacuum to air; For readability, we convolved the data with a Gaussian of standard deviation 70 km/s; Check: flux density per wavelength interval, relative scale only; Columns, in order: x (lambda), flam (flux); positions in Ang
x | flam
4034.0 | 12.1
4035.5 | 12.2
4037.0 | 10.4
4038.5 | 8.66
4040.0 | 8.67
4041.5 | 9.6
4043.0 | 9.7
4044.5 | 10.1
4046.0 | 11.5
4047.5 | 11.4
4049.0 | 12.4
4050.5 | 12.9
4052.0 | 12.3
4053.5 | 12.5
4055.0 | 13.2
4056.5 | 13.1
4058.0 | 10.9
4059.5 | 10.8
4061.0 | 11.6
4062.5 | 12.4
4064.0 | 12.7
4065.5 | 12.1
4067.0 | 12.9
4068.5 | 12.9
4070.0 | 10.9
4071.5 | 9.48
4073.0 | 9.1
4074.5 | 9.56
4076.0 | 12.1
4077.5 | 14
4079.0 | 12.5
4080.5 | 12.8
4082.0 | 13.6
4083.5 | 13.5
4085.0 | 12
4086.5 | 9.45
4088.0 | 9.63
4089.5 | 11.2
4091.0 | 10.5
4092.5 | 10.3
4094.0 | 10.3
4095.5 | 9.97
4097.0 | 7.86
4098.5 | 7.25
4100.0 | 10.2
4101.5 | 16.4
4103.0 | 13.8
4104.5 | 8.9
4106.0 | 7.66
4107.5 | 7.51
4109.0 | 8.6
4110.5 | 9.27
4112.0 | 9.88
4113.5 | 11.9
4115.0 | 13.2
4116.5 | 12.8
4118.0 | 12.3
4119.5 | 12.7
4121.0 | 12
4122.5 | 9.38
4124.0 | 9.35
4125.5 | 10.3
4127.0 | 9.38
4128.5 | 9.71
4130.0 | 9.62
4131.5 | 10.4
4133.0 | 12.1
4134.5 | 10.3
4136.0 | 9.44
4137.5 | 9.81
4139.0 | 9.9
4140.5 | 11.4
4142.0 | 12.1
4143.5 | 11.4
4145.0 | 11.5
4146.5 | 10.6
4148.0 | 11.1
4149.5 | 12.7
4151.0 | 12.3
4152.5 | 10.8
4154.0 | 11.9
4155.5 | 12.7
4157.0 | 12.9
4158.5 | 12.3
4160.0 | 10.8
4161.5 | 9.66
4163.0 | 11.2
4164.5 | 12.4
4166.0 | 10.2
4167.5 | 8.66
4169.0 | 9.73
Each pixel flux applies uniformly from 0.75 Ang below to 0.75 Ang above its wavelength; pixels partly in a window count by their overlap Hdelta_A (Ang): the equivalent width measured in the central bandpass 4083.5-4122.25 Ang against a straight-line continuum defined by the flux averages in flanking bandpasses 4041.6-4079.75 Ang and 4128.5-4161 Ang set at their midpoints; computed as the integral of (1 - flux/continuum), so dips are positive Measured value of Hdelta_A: 2.6 Ang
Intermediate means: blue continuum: 11.7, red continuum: 11.2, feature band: 10.7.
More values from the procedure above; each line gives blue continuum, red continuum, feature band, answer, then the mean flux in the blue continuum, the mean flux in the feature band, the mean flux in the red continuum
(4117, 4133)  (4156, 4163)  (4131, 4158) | -0.54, 10.6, 11.3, 11.4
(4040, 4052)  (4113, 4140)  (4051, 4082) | -2.78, 11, 11.9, 10.8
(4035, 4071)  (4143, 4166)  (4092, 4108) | 2.04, 11.5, 10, 11.6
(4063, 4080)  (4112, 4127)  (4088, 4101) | 1.92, 11.7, 9.82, 11.4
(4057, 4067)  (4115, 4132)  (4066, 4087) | -0.32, 11.9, 11.8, 10.8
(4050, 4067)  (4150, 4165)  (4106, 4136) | 3.63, 12.2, 10.5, 11.7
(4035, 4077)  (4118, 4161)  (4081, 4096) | 0.15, 11.3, 11.1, 11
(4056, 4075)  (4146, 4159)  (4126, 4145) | 2.15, 11.4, 10.5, 11.9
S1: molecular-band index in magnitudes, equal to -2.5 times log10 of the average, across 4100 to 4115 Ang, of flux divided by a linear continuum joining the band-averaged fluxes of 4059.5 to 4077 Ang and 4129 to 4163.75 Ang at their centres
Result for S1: 0.073 mag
